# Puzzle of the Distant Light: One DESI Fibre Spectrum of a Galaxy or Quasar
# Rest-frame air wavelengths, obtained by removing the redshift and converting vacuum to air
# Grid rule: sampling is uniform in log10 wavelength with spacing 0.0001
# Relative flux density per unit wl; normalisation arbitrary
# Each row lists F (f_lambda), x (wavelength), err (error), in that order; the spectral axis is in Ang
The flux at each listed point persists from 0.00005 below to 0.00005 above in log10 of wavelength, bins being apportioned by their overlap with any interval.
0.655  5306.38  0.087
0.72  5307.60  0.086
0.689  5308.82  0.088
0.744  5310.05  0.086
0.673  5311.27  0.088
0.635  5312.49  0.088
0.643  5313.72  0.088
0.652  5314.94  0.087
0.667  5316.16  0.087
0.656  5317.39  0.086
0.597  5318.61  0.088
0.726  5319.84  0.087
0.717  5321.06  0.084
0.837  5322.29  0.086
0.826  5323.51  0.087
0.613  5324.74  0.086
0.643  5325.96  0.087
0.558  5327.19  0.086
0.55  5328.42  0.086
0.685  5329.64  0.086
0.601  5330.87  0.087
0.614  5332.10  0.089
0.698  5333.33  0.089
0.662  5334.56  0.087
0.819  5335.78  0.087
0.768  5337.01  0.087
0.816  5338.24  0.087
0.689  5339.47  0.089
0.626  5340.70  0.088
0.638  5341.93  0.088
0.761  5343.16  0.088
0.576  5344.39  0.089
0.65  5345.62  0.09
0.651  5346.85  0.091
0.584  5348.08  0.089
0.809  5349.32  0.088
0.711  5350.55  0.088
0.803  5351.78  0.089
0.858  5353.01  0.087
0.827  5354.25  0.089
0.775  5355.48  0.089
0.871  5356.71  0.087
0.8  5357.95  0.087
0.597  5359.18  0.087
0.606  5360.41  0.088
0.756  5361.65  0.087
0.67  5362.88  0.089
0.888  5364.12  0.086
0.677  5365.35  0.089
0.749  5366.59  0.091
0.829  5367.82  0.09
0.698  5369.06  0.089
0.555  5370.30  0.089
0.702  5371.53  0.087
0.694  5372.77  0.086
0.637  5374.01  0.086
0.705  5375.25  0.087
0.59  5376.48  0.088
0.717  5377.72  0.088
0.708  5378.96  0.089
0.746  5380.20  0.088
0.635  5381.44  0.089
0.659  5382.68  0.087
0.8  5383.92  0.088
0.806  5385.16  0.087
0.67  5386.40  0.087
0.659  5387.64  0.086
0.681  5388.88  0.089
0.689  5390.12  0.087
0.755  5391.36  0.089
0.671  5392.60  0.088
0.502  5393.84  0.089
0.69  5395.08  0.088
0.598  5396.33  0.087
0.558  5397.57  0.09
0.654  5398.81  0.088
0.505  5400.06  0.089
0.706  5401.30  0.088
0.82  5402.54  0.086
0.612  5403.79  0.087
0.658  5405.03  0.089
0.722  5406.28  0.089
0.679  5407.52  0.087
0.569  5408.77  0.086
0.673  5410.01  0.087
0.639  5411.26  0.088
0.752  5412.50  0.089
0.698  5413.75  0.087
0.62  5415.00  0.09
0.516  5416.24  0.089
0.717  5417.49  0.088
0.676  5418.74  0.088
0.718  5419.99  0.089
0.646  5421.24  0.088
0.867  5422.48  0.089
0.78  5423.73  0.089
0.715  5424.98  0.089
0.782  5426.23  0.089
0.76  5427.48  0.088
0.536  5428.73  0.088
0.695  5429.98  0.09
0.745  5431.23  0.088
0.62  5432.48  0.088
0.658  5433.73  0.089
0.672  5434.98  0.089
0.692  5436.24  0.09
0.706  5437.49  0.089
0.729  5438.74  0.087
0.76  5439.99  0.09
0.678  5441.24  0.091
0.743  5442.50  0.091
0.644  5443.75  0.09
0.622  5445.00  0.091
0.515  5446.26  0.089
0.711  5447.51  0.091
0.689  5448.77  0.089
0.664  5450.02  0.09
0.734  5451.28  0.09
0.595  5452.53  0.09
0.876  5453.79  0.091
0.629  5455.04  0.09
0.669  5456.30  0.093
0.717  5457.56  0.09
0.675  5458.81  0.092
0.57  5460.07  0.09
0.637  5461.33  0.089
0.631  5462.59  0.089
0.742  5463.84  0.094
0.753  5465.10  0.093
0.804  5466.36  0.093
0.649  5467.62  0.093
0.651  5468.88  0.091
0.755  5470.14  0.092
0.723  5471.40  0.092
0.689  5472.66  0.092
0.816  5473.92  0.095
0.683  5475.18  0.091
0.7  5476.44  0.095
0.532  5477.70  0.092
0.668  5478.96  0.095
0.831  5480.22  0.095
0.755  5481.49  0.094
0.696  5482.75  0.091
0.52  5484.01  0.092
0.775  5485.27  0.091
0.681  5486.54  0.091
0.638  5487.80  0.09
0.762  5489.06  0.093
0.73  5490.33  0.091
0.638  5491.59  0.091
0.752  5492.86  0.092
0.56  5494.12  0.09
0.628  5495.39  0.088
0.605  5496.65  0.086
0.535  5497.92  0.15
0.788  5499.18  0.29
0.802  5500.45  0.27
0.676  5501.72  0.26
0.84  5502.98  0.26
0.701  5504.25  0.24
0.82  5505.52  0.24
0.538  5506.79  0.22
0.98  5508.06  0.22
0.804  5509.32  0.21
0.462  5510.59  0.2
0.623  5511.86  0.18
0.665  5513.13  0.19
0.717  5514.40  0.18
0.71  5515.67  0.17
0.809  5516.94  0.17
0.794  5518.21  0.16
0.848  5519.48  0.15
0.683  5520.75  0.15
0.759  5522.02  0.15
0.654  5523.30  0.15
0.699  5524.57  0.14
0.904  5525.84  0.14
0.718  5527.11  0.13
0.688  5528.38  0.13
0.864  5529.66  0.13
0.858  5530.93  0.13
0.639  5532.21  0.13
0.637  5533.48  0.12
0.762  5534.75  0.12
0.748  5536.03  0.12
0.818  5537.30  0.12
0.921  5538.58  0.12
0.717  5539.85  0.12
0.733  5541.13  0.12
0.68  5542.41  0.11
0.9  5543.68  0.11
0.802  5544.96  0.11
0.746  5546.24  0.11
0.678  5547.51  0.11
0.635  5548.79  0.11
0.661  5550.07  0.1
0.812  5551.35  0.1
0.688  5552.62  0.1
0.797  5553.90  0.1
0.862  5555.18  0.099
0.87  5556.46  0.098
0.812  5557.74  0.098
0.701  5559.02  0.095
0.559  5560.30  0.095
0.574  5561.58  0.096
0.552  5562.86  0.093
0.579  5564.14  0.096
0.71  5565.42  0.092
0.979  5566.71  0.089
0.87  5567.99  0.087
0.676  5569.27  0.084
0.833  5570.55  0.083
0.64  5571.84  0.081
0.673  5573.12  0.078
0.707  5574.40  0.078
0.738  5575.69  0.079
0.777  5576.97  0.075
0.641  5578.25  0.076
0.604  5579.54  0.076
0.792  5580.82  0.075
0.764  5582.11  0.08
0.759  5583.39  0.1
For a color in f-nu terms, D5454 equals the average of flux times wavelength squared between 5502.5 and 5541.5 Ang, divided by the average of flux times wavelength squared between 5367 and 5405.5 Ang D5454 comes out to 1.16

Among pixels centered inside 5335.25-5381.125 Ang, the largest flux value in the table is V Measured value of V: 0.888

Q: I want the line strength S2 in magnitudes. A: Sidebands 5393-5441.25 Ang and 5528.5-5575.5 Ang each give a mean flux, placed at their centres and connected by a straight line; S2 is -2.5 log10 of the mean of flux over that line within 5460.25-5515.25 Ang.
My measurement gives 0.02 mag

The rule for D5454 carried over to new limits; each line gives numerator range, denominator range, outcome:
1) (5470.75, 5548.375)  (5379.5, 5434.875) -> 1.11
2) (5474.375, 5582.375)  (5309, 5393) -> 1.10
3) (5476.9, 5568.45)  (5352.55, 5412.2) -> 1.10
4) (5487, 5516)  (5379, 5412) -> 1.08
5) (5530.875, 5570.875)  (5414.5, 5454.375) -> 1.12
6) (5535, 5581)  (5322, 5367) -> 1.12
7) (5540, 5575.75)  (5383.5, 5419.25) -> 1.16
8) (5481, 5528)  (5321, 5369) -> 1.06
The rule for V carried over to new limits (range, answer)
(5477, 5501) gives 0.831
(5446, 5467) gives 0.876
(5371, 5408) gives 0.82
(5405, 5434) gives 0.867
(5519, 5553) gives 0.921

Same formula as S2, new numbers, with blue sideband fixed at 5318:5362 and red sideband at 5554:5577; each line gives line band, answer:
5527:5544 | -0.05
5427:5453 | 0.06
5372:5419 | 0.07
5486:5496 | 0.07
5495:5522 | 0.01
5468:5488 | 0.04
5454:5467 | 0.04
